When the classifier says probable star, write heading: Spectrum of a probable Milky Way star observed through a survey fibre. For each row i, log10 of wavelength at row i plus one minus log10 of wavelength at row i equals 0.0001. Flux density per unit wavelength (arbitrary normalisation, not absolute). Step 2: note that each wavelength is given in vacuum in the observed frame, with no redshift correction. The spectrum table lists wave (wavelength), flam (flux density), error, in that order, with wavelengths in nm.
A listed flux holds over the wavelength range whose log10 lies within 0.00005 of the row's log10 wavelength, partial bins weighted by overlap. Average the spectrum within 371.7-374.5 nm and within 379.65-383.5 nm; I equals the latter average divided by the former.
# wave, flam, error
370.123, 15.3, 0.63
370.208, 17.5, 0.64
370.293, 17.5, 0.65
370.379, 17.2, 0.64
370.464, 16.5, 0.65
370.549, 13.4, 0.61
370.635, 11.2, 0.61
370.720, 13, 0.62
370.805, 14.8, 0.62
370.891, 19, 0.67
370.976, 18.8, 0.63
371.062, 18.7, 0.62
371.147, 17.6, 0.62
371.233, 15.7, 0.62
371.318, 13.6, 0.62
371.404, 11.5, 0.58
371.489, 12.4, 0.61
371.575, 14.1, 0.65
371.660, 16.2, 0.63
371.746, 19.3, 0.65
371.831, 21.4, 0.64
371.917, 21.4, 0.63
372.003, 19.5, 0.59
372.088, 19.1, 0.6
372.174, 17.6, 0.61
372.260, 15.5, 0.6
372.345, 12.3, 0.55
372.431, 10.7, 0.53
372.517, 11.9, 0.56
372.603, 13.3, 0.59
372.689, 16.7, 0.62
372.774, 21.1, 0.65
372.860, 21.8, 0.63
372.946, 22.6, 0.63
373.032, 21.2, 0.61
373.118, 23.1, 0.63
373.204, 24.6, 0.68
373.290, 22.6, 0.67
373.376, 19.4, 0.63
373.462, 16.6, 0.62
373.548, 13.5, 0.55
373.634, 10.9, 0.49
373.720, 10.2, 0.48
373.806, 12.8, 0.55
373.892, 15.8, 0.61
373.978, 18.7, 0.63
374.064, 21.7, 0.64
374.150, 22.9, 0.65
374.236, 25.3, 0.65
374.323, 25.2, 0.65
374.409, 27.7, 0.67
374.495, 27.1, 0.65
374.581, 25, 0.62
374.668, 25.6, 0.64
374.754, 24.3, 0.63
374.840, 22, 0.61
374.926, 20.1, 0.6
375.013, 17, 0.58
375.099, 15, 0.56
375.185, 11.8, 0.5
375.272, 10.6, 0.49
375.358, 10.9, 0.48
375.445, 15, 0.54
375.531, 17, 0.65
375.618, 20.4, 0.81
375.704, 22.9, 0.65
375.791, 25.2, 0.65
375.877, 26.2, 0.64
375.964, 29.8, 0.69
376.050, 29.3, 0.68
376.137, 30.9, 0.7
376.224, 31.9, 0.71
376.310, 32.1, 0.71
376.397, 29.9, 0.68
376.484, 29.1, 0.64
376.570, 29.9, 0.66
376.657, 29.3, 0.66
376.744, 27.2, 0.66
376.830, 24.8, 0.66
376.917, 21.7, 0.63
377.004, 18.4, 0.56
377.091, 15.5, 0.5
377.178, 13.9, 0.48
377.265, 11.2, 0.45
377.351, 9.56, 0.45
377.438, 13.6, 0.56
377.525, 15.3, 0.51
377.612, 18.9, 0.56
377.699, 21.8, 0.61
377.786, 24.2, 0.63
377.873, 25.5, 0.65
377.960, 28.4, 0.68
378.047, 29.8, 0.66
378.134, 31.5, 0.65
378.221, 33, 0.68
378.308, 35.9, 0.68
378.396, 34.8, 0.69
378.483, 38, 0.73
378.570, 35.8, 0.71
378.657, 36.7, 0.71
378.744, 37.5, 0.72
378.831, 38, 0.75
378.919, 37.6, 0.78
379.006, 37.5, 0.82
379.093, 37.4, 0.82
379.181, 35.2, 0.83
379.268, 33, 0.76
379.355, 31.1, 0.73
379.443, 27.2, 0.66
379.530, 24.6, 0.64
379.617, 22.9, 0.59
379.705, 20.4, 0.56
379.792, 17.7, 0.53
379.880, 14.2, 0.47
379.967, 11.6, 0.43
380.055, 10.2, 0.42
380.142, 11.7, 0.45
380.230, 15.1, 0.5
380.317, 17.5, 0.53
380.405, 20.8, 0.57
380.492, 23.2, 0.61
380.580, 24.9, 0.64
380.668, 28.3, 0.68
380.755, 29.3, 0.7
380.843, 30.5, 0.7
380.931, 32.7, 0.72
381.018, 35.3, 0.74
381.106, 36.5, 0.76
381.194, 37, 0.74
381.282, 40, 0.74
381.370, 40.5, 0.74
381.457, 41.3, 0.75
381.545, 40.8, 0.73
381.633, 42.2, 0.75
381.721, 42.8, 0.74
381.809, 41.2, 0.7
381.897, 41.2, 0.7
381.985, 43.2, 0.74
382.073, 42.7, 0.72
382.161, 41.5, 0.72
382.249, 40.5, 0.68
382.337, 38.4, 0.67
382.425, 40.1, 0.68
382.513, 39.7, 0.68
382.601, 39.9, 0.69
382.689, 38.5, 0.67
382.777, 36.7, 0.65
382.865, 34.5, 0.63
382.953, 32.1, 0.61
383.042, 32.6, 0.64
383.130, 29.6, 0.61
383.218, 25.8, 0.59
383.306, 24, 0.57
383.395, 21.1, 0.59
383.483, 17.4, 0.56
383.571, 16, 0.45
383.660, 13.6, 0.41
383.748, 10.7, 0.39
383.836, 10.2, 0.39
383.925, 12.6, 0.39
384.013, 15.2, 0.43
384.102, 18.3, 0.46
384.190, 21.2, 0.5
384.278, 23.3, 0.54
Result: 1.66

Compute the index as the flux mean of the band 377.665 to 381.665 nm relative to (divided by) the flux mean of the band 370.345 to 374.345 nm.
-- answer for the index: 1.71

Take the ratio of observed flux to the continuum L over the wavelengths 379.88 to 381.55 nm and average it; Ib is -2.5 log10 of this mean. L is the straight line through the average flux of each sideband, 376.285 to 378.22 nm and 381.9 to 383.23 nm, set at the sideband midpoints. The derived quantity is 0.21 mag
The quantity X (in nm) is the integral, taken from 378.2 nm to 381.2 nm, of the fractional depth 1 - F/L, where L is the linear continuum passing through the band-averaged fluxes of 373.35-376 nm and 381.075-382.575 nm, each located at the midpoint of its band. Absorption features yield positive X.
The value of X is 0.49 nm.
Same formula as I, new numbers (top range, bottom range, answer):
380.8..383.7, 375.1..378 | 1.60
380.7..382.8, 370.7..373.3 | 2.23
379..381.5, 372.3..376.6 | 1.30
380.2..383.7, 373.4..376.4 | 1.56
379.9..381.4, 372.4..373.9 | 1.50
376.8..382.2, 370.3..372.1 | 1.75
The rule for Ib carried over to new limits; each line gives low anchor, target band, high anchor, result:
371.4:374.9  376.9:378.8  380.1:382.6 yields 0.12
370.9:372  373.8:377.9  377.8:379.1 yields 0.25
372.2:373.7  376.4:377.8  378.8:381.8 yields 0.17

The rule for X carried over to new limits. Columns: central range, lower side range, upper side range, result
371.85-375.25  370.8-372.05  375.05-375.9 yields -0.37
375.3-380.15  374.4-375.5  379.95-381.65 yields -0.41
